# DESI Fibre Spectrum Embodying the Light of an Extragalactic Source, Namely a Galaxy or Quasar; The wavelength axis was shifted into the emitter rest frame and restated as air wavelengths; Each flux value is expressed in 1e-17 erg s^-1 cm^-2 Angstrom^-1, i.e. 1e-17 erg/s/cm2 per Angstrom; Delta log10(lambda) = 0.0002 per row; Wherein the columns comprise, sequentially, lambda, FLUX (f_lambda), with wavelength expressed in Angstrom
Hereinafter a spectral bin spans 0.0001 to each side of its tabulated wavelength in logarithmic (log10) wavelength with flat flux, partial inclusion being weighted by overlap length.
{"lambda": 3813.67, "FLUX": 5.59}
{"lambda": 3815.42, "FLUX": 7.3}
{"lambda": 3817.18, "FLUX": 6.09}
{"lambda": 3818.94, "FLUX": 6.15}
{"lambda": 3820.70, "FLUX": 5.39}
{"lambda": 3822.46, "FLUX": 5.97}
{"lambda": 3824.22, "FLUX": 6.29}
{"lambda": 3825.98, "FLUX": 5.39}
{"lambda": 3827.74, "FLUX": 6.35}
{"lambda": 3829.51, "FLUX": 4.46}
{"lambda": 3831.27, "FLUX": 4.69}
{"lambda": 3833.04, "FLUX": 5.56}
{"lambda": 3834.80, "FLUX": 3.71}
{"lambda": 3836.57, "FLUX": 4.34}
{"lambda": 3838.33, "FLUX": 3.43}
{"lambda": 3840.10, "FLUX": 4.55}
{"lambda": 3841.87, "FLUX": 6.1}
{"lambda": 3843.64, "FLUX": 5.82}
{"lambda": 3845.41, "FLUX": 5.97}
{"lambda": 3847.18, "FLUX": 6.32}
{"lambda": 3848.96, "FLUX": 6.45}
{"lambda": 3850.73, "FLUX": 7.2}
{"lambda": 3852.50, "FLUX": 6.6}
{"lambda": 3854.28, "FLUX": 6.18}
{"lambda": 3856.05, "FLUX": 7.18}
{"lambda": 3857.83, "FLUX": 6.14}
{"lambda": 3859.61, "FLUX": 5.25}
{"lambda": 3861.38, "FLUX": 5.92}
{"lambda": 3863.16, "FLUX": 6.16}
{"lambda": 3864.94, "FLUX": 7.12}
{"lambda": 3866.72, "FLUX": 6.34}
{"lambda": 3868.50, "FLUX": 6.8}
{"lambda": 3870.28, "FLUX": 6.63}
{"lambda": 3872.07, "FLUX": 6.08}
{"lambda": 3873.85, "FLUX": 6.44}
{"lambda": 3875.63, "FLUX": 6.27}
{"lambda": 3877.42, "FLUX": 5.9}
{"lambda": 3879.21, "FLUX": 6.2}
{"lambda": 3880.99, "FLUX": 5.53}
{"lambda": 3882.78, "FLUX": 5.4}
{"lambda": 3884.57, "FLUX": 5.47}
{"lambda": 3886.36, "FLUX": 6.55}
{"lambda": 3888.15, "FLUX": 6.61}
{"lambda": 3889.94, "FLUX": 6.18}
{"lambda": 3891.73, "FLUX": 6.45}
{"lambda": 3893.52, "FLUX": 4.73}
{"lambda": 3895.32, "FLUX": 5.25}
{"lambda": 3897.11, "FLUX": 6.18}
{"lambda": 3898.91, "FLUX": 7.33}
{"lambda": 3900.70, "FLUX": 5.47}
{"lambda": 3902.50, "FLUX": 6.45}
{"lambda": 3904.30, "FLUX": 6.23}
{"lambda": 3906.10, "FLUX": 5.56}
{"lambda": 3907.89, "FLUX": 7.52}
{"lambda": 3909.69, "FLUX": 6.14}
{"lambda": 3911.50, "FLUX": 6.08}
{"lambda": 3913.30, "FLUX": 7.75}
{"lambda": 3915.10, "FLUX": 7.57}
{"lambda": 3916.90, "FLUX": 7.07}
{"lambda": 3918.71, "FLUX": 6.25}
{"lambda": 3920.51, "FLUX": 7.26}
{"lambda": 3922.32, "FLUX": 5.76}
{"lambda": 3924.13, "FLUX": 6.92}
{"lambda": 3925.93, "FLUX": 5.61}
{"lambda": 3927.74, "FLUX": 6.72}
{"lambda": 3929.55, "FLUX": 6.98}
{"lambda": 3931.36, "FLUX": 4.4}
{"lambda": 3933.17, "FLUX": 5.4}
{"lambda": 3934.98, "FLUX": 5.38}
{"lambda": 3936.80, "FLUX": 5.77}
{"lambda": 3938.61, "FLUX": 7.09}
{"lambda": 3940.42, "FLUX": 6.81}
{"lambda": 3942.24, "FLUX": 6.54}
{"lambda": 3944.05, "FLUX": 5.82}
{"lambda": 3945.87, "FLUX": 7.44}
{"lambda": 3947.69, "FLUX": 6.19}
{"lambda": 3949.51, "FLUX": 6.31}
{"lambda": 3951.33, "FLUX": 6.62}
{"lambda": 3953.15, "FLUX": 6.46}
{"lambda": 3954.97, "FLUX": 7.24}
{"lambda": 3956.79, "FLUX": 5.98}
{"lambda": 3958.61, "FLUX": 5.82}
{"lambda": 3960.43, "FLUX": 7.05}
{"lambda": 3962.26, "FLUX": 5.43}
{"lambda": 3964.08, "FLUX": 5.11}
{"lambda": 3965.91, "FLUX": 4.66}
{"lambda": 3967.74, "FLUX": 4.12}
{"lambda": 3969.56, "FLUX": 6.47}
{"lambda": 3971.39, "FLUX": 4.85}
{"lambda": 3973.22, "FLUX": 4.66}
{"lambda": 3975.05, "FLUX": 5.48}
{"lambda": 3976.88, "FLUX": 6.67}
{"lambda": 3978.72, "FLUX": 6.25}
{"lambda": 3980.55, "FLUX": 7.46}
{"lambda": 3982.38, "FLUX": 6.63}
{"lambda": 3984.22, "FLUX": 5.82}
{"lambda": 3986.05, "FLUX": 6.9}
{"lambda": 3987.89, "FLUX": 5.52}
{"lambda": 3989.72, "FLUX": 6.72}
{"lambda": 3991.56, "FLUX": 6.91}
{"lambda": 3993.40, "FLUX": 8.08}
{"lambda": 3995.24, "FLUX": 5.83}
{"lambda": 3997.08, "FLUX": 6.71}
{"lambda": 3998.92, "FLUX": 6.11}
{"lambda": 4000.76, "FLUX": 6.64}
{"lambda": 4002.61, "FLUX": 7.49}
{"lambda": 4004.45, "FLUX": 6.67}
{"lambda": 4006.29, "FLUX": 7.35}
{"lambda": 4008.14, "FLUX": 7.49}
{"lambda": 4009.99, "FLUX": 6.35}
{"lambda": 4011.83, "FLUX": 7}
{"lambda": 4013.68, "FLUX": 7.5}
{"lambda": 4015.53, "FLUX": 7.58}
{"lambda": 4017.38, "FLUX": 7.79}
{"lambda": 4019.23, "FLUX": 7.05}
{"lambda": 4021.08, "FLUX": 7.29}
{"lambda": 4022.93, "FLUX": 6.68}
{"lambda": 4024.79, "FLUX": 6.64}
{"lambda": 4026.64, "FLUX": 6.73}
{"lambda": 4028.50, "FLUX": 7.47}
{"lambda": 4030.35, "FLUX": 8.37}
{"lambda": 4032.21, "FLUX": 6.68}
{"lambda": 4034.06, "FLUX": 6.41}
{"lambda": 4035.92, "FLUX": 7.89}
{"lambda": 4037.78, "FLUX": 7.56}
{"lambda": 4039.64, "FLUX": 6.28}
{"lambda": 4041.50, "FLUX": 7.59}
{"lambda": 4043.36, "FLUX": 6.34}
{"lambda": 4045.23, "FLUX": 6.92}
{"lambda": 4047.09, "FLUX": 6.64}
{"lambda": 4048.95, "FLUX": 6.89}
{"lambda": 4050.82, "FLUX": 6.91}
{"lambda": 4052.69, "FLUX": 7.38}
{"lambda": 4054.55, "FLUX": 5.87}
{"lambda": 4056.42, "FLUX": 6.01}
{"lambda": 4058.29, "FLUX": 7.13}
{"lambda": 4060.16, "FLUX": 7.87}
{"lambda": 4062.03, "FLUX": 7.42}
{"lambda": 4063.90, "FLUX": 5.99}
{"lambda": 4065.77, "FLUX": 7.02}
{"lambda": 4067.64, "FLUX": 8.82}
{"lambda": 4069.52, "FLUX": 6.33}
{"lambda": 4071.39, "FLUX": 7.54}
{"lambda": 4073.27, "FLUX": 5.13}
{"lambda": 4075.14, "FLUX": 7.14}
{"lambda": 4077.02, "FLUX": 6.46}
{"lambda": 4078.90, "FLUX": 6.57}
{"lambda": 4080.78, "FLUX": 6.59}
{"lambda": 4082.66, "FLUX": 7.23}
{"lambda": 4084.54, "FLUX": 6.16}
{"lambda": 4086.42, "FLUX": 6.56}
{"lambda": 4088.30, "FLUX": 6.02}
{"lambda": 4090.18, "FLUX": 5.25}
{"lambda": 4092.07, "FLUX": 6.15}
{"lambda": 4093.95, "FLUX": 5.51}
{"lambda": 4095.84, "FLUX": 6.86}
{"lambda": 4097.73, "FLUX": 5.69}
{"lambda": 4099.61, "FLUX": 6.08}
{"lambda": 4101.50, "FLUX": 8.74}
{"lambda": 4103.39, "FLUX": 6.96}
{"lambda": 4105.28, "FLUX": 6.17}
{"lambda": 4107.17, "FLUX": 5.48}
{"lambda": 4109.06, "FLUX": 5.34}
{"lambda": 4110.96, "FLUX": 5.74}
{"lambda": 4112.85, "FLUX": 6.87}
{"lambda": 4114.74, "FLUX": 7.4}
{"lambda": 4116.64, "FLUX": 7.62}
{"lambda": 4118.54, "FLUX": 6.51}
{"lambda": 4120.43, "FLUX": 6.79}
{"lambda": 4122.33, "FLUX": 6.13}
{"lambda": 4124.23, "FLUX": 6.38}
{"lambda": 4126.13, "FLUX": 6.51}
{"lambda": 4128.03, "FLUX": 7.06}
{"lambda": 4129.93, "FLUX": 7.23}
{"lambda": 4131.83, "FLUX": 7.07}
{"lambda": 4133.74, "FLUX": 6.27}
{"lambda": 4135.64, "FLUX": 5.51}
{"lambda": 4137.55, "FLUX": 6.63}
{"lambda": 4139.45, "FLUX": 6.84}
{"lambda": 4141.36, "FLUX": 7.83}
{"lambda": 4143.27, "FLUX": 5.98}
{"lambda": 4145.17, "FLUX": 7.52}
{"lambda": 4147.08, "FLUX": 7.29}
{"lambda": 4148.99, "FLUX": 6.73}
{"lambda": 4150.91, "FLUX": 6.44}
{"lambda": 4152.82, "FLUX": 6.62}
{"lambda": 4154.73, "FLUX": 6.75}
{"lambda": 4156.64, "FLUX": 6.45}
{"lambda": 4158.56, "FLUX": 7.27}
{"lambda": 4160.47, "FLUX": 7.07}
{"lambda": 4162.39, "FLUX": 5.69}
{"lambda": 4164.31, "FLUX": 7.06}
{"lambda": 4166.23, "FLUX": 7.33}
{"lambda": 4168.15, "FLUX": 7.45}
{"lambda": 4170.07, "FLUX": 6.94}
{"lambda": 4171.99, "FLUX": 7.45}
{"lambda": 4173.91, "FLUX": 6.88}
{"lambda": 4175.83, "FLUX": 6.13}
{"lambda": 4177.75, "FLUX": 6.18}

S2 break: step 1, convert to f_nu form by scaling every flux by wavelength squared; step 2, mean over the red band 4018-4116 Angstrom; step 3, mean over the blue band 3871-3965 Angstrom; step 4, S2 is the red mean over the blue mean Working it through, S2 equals 1.2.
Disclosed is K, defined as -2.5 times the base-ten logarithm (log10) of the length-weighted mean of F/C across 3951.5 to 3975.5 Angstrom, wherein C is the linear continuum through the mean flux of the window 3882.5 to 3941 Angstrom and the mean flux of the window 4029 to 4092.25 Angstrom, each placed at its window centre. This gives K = 0.14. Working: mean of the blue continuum 6.26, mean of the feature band 5.67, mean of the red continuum 6.81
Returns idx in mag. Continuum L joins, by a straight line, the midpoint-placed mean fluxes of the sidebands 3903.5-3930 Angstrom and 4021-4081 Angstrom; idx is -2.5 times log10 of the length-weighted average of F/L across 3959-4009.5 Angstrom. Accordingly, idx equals 0.09 mag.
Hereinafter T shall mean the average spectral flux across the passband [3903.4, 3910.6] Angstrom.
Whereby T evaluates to 6.36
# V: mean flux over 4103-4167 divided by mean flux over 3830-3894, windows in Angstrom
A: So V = 1.1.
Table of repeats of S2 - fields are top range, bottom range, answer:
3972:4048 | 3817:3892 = 1.25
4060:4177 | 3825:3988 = 1.22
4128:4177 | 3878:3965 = 1.22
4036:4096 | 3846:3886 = 1.19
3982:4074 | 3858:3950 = 1.18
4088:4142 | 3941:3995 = 1.13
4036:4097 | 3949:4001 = 1.14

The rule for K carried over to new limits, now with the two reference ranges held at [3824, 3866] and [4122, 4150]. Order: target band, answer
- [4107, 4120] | 0.03 mag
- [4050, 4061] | -0.06 mag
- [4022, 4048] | -0.10 mag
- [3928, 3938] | 0.06 mag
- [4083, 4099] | 0.09 mag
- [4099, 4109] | 0.01 mag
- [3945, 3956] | -0.10 mag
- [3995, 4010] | -0.09 mag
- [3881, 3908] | -0.03 mag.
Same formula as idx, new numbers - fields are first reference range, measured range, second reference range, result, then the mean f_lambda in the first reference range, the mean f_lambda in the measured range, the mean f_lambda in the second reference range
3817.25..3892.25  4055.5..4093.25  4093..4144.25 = -0.03 mag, 5.89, 6.66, 6.56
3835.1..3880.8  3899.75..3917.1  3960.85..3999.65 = -0.09 mag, 6.02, 6.57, 6.03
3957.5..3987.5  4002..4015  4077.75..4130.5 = -0.19 mag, 5.83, 7.13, 6.48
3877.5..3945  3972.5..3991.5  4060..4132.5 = 0.02 mag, 6.23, 6.26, 6.61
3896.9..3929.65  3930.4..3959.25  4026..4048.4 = 0.08 mag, 6.57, 6.21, 7.08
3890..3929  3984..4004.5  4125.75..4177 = -0.02 mag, 6.4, 6.64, 6.82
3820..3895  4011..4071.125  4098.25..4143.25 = -0.11 mag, 5.86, 7.07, 6.64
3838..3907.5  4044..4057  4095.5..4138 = -0.04 mag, 6.09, 6.67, 6.56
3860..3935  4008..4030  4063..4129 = -0.12 mag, 6.24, 7.15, 6.54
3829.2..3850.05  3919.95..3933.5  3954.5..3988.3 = -0.09 mag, 5.16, 6.13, 5.89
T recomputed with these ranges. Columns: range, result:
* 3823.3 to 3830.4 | 5.62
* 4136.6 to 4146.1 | 6.97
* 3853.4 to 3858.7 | 6.5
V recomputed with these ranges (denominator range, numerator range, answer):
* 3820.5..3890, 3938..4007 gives 1.07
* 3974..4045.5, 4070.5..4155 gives 0.95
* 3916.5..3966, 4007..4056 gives 1.13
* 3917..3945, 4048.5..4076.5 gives 1.11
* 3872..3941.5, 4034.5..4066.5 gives 1.11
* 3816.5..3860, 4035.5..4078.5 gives 1.22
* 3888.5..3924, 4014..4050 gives 1.11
